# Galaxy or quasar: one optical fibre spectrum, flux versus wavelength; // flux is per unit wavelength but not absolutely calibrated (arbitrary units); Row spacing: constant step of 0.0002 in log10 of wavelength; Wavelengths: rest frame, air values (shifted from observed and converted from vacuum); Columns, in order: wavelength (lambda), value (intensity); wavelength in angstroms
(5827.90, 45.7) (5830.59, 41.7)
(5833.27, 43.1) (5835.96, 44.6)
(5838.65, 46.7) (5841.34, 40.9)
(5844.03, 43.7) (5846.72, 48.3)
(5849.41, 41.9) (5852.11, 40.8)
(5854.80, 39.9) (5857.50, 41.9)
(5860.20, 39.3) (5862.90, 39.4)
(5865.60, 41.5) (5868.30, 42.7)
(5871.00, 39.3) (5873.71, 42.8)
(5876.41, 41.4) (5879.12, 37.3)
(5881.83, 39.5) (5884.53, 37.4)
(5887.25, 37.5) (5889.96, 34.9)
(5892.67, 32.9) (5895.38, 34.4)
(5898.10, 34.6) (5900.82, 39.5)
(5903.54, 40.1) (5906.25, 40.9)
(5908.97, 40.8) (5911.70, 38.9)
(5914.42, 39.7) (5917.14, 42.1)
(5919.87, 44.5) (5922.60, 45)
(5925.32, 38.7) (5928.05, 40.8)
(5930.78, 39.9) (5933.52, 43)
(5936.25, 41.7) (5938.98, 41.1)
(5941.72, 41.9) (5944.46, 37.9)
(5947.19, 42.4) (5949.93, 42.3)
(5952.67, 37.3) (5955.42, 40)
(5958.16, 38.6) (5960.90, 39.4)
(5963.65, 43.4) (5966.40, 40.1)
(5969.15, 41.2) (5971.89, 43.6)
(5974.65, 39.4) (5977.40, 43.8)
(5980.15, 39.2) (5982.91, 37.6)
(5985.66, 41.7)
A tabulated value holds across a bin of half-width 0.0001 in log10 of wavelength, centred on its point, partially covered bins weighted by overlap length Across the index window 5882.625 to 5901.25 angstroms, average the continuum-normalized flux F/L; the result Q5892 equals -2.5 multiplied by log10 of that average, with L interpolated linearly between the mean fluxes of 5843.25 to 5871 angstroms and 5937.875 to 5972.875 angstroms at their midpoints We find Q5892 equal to 0.16 mag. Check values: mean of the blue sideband 41.8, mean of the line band 35.8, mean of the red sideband 40.7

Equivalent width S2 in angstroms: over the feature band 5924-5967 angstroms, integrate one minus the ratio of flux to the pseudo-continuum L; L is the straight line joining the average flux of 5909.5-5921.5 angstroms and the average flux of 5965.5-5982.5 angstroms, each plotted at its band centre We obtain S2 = 0.7 angstroms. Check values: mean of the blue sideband 41.3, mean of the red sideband 41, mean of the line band 40.5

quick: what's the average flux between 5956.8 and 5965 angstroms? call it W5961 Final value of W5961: 40.5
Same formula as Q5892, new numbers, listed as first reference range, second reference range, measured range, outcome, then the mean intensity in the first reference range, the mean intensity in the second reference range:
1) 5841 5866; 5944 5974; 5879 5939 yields 0.048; 41.8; 40.6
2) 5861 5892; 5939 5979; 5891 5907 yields 0.080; 39.3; 40.8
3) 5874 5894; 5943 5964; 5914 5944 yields -0.066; 37.6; 40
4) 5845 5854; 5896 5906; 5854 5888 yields 0.032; 43.5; 38.1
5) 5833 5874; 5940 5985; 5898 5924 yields 0.011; 42.3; 40.5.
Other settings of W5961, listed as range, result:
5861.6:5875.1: 41.2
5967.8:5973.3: 42.4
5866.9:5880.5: 40.7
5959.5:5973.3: 41.5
